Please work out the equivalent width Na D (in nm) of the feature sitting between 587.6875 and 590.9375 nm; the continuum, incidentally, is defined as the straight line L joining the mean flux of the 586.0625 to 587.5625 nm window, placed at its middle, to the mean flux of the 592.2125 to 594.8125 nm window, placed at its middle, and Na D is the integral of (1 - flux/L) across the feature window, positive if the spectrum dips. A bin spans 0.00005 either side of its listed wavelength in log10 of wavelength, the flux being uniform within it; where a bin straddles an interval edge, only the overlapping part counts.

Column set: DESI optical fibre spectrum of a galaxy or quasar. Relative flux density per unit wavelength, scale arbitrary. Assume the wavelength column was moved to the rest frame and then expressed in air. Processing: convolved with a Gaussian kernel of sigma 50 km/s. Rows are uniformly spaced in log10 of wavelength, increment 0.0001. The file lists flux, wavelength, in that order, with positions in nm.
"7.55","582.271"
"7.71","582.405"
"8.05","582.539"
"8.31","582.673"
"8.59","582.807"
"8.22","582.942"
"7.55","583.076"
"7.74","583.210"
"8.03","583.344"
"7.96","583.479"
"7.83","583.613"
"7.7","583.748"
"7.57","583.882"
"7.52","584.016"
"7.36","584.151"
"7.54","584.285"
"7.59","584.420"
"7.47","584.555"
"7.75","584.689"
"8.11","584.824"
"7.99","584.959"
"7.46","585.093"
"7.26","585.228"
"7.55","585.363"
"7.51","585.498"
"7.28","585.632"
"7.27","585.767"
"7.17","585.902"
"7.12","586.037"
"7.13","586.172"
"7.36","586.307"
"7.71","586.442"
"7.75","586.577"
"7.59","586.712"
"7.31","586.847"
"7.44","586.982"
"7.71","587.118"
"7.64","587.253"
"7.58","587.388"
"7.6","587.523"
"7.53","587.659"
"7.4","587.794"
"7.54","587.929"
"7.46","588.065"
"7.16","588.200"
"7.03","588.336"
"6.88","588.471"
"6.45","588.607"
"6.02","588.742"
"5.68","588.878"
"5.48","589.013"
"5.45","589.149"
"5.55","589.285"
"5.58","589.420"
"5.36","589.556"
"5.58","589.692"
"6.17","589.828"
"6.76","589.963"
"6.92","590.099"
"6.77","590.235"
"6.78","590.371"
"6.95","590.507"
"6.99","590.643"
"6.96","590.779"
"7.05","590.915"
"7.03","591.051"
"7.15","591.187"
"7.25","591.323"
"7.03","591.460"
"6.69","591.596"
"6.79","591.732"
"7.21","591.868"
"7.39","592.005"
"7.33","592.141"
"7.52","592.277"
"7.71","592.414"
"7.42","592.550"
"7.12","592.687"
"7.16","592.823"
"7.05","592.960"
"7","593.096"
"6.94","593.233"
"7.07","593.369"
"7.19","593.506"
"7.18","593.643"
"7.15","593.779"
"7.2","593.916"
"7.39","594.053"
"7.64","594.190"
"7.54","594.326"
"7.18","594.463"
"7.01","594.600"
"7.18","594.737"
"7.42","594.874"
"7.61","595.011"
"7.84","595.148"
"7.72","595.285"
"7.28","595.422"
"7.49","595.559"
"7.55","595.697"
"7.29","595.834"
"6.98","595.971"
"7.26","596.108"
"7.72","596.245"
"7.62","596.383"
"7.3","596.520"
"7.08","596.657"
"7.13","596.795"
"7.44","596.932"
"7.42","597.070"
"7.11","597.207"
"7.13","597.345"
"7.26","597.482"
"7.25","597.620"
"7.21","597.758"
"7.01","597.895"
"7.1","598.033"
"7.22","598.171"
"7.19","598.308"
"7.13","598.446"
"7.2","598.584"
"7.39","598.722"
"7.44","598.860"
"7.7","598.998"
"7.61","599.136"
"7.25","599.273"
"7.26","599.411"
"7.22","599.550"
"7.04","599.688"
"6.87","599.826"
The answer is 0.40 nm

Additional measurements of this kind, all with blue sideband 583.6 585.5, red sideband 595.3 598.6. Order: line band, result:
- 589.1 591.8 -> 0.33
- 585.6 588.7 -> 0.08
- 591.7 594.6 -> 0.05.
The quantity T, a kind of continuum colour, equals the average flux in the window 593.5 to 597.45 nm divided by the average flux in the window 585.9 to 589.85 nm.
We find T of 1.1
